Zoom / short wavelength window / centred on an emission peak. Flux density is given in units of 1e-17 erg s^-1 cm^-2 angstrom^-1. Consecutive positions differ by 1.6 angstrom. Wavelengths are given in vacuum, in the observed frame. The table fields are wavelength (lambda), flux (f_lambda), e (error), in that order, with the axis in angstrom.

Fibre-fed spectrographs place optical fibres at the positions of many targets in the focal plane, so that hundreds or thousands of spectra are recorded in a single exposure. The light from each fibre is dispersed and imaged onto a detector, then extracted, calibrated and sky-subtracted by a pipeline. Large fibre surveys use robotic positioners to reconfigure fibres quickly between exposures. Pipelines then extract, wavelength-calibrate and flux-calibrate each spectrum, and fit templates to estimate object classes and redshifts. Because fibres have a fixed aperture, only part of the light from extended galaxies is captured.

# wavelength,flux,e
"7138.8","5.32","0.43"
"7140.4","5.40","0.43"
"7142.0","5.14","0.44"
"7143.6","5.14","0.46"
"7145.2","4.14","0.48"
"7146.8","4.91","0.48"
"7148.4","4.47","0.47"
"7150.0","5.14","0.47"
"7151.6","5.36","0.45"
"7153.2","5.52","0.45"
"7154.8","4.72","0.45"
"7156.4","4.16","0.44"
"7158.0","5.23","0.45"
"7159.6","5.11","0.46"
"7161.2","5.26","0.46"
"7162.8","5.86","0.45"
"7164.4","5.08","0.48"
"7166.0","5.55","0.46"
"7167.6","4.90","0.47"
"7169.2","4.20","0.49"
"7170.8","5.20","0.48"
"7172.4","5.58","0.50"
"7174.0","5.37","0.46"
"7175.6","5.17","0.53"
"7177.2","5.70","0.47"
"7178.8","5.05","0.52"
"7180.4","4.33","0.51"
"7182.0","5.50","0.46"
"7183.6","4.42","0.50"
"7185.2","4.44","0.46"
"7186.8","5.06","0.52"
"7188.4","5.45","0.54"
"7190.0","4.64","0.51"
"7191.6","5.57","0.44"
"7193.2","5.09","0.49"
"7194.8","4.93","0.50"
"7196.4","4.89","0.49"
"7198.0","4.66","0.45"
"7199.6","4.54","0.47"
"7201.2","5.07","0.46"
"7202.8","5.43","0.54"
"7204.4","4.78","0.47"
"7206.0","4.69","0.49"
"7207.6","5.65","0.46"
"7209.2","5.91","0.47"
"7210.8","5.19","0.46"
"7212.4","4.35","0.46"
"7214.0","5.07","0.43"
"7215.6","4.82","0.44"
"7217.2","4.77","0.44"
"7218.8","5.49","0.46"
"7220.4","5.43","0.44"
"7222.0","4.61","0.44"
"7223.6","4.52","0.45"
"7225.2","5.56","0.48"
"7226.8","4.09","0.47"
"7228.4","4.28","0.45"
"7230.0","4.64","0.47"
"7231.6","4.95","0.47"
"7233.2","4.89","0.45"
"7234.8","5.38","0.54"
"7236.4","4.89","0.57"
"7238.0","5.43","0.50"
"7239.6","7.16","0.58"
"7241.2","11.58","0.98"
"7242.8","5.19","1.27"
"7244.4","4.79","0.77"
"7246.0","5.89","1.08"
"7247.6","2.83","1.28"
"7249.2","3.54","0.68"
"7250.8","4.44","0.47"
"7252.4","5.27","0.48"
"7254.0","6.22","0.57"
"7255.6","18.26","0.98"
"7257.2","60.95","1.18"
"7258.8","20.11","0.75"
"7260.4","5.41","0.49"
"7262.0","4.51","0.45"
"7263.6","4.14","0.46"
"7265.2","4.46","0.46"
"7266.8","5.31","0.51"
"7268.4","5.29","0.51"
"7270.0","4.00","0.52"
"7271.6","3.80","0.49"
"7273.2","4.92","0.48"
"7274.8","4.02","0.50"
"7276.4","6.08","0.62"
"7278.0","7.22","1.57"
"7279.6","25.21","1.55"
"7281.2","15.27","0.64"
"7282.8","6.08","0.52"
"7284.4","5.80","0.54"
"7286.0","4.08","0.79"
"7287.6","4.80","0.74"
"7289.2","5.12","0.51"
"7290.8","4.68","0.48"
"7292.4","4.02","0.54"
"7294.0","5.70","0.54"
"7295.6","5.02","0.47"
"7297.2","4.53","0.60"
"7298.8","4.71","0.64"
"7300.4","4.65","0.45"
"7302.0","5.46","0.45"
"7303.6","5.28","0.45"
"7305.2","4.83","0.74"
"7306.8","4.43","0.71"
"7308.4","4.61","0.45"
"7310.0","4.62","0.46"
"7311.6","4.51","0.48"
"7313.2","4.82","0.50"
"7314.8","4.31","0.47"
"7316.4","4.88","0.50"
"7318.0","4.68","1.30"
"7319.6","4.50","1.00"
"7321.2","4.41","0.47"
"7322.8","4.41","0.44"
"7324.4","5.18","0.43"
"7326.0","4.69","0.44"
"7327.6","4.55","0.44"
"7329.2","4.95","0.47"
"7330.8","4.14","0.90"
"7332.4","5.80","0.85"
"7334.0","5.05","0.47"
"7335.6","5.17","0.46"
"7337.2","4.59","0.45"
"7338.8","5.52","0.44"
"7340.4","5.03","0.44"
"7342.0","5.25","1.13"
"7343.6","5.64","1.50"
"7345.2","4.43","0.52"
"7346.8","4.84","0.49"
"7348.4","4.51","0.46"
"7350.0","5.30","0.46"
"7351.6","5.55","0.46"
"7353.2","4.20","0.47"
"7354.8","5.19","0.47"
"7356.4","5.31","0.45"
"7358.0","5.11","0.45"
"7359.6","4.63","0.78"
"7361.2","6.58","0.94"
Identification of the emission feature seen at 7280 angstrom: [N II]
